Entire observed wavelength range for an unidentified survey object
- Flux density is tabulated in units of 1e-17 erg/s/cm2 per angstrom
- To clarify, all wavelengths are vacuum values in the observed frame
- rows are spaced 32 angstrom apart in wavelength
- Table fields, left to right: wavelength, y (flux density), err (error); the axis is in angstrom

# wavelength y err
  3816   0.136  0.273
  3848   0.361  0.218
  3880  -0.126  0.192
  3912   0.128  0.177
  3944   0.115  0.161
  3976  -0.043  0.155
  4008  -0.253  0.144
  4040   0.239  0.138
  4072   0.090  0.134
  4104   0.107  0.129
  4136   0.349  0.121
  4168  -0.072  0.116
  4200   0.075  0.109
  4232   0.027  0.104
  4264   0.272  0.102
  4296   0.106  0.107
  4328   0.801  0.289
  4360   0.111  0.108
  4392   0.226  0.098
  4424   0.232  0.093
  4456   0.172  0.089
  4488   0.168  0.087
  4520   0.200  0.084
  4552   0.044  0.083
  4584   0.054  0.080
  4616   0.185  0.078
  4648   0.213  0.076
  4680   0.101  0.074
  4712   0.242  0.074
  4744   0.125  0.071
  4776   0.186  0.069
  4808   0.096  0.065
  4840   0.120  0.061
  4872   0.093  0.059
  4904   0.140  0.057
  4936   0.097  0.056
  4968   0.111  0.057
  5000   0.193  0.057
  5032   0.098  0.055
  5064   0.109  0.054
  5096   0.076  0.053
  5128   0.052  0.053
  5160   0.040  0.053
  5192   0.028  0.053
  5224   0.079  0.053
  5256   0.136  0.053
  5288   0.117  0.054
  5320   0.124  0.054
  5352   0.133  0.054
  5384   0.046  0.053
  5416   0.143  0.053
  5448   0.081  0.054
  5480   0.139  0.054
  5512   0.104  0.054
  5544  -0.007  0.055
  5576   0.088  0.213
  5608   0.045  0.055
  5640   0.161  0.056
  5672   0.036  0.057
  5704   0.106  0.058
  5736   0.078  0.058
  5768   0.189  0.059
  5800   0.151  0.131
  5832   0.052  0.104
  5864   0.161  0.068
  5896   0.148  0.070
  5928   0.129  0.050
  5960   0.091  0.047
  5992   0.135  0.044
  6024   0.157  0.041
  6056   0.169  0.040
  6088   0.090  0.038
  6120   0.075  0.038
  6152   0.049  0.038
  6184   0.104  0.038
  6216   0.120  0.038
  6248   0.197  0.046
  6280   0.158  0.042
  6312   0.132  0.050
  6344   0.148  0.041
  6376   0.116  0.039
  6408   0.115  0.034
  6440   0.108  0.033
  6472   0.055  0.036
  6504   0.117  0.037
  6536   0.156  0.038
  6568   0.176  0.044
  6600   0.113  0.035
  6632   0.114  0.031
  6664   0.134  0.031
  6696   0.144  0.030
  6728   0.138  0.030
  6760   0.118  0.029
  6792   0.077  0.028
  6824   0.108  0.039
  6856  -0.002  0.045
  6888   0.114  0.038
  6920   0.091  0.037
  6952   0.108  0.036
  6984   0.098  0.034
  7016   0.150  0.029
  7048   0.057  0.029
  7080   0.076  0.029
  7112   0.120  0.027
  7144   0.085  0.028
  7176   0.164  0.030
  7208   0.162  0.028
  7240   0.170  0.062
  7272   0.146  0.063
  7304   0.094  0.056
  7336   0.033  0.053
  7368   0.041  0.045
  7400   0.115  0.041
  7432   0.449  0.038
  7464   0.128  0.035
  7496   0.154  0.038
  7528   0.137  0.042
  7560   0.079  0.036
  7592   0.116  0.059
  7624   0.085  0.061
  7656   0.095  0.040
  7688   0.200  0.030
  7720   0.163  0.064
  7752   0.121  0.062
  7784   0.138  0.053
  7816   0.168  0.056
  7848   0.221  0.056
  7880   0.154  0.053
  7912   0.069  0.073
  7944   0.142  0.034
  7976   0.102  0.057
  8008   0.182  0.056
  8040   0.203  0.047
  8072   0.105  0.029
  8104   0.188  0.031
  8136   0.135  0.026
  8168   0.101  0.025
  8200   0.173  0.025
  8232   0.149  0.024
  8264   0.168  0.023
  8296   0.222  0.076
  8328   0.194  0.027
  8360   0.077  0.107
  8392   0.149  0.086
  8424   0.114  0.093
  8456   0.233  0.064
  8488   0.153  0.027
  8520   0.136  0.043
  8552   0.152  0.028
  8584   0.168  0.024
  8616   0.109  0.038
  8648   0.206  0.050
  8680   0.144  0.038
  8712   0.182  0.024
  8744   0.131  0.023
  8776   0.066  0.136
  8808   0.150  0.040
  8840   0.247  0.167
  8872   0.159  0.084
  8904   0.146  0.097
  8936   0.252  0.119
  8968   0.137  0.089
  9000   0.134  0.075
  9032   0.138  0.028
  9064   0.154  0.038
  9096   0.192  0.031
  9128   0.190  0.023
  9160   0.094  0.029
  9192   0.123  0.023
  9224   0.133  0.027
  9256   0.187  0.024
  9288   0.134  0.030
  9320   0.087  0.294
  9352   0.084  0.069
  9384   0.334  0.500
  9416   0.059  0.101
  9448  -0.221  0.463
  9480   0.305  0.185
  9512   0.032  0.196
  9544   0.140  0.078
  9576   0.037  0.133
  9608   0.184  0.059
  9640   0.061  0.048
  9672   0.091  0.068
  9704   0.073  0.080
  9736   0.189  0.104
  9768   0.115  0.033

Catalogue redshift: 0.994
